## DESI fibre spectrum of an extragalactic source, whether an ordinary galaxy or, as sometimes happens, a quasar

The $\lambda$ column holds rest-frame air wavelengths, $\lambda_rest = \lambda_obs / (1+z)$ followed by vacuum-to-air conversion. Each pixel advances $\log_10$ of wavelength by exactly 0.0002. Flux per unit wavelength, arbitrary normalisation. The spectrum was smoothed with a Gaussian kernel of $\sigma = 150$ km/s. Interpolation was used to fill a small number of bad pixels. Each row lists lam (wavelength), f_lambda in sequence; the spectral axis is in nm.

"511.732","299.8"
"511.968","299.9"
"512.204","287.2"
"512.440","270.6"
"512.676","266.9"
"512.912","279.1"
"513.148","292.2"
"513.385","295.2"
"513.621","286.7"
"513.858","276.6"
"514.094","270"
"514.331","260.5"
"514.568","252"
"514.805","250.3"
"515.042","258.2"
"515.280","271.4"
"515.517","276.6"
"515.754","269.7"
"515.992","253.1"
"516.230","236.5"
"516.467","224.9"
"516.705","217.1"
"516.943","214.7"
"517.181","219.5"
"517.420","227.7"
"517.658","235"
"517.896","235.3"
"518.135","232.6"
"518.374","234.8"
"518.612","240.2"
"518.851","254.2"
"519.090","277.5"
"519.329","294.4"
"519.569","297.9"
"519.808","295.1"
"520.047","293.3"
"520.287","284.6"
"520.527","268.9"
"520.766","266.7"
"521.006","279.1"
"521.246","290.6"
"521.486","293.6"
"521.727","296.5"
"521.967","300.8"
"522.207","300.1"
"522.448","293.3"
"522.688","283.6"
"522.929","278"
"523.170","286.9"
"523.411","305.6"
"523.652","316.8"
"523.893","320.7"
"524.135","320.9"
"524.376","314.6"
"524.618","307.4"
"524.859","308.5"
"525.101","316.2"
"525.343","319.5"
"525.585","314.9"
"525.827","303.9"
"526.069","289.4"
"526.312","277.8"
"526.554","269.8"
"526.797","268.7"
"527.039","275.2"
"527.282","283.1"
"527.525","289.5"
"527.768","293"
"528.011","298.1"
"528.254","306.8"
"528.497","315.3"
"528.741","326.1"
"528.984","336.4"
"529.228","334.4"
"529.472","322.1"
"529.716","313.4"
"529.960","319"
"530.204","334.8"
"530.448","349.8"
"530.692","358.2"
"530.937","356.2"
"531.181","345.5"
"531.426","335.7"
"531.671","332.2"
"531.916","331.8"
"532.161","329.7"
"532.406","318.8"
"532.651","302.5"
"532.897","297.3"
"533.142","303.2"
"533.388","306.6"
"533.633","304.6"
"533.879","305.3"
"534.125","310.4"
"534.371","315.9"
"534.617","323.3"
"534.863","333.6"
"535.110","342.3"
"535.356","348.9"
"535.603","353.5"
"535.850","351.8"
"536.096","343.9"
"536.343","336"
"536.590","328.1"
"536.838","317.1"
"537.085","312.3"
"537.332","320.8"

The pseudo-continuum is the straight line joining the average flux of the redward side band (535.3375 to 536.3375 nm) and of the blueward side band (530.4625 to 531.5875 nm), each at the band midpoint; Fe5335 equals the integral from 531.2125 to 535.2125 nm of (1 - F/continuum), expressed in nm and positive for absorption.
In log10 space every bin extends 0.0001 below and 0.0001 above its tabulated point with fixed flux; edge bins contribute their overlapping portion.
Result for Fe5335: 0.34 nm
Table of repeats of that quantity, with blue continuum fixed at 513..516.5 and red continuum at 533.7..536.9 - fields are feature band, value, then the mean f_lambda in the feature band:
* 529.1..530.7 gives -0.09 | 331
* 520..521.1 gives 0.03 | 277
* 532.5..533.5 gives 0.07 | 303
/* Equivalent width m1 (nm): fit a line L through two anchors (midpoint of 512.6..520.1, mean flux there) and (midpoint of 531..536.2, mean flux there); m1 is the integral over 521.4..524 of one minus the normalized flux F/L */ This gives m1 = -0.13 nm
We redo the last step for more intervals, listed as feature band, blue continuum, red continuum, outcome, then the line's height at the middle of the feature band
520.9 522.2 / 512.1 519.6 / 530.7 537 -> -0.06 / 280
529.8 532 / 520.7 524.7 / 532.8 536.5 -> -0.16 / 317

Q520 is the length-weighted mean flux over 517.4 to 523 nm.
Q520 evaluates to 274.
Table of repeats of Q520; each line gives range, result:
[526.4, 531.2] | 314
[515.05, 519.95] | 251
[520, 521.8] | 283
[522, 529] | 300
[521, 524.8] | 300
